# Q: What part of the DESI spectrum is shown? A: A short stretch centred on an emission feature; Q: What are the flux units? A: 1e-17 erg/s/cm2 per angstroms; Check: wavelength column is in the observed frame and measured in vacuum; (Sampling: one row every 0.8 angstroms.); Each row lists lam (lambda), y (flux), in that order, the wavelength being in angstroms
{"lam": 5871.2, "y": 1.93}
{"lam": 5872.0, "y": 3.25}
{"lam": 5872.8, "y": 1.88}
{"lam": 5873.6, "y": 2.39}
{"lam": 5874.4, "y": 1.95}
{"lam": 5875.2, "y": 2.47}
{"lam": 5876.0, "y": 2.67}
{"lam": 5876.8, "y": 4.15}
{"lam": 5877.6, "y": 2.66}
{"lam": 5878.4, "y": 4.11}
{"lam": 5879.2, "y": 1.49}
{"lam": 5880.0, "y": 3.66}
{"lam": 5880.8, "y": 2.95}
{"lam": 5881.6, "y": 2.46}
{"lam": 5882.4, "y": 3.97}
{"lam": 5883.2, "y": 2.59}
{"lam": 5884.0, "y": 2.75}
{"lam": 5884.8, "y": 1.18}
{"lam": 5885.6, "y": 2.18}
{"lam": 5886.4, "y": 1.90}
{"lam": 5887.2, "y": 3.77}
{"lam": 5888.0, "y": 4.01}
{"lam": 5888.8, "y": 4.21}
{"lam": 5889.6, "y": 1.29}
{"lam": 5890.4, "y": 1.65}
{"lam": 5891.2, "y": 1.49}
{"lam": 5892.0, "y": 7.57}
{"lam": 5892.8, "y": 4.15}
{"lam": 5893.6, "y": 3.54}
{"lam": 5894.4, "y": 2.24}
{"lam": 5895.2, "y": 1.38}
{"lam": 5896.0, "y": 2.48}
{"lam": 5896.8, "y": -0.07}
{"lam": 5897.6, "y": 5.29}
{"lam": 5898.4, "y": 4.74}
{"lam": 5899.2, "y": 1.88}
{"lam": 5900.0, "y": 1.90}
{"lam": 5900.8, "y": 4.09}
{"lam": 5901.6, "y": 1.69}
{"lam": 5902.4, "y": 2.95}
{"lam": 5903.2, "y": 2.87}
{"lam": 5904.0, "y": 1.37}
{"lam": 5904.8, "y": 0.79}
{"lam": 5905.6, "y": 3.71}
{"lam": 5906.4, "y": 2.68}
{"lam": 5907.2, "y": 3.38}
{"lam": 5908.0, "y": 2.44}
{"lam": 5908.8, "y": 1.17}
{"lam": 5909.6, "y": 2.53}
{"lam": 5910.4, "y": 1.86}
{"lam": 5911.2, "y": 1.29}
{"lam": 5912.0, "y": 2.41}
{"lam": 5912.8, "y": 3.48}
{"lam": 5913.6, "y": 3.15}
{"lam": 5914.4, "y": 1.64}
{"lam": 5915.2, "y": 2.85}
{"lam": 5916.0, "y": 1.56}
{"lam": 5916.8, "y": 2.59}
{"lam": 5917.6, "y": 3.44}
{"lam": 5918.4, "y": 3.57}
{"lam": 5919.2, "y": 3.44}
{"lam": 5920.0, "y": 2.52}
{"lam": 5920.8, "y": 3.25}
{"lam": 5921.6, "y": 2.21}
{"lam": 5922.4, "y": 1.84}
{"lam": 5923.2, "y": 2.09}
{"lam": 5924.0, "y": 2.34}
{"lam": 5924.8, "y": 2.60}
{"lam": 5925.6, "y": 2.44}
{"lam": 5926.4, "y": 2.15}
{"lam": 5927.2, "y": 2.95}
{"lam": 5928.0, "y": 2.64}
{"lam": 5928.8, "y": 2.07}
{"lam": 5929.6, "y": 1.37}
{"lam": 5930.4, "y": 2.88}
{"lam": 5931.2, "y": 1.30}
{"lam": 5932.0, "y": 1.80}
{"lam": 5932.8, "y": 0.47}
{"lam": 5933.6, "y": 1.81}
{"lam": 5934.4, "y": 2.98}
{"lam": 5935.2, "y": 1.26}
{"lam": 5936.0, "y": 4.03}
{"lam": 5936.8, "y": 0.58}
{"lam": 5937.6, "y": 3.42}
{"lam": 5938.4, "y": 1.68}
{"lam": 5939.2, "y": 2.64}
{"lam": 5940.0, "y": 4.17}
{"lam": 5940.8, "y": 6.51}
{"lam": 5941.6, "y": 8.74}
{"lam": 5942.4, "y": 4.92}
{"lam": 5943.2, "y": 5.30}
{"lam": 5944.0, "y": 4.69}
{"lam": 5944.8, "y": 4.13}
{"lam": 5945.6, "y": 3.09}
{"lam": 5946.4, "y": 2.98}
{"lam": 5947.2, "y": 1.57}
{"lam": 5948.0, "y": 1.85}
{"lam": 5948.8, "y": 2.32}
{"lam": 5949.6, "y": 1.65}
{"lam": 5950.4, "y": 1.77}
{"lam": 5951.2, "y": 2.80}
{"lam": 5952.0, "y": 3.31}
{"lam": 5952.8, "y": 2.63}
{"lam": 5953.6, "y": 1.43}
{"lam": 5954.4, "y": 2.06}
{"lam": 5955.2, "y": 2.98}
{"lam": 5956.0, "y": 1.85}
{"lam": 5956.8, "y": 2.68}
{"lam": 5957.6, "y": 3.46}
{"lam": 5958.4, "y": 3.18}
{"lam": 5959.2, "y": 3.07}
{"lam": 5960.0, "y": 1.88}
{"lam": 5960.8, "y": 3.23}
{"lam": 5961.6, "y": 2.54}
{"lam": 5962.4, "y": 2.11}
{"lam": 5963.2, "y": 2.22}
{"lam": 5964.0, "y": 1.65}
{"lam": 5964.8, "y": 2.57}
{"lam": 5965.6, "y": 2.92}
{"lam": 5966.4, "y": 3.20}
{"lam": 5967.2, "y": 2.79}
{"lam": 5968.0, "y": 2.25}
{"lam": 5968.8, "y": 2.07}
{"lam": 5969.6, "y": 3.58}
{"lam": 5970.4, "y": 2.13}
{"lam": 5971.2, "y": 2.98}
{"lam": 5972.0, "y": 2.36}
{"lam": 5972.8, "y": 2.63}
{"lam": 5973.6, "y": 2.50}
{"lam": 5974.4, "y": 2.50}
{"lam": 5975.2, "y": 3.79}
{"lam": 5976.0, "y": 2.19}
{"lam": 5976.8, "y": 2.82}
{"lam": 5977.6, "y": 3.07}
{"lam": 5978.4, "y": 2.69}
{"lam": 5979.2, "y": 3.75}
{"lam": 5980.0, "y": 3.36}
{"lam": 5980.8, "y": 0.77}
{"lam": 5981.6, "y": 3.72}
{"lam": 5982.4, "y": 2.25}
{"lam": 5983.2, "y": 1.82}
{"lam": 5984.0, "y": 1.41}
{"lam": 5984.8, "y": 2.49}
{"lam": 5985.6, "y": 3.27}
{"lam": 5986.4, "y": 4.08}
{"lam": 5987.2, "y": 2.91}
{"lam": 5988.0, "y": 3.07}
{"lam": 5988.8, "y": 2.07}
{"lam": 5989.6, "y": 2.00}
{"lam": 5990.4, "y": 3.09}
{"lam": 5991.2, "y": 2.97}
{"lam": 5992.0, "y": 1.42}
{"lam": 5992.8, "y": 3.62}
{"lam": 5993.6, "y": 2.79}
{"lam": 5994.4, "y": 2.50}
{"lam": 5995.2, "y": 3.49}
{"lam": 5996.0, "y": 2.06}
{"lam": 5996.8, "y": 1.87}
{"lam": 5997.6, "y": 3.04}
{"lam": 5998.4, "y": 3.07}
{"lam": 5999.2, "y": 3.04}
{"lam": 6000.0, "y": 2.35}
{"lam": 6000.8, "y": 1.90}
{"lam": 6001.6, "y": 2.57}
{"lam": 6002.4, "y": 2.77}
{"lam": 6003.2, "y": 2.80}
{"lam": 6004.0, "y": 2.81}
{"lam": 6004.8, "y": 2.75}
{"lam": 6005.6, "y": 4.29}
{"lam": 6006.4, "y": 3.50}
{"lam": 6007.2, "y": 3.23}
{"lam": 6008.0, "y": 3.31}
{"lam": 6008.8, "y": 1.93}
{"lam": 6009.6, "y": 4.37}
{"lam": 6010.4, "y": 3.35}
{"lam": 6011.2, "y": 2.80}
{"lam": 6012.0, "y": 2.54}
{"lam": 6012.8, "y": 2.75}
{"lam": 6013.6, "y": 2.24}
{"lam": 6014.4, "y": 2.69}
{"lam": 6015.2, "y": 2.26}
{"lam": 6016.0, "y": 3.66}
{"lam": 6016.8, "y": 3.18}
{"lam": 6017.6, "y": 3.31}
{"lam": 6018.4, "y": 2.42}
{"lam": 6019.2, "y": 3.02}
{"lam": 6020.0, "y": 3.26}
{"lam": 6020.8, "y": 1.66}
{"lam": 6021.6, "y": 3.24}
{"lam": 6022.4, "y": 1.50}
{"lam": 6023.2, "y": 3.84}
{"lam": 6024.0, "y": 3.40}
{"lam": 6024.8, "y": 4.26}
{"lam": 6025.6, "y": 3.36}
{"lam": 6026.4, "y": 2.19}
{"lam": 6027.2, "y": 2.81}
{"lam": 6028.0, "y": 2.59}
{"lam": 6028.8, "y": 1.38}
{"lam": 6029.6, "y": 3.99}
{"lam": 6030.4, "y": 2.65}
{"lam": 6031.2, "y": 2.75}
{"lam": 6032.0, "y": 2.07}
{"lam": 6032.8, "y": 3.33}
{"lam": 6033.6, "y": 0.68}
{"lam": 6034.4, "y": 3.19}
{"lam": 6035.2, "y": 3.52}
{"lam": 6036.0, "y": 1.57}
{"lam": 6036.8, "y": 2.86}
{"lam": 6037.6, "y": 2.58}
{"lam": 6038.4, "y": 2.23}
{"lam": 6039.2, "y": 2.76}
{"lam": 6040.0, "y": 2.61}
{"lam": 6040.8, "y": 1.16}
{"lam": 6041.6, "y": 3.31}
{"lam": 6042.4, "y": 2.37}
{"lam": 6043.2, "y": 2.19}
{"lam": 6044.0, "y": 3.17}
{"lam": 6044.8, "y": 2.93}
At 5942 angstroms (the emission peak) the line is H-beta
